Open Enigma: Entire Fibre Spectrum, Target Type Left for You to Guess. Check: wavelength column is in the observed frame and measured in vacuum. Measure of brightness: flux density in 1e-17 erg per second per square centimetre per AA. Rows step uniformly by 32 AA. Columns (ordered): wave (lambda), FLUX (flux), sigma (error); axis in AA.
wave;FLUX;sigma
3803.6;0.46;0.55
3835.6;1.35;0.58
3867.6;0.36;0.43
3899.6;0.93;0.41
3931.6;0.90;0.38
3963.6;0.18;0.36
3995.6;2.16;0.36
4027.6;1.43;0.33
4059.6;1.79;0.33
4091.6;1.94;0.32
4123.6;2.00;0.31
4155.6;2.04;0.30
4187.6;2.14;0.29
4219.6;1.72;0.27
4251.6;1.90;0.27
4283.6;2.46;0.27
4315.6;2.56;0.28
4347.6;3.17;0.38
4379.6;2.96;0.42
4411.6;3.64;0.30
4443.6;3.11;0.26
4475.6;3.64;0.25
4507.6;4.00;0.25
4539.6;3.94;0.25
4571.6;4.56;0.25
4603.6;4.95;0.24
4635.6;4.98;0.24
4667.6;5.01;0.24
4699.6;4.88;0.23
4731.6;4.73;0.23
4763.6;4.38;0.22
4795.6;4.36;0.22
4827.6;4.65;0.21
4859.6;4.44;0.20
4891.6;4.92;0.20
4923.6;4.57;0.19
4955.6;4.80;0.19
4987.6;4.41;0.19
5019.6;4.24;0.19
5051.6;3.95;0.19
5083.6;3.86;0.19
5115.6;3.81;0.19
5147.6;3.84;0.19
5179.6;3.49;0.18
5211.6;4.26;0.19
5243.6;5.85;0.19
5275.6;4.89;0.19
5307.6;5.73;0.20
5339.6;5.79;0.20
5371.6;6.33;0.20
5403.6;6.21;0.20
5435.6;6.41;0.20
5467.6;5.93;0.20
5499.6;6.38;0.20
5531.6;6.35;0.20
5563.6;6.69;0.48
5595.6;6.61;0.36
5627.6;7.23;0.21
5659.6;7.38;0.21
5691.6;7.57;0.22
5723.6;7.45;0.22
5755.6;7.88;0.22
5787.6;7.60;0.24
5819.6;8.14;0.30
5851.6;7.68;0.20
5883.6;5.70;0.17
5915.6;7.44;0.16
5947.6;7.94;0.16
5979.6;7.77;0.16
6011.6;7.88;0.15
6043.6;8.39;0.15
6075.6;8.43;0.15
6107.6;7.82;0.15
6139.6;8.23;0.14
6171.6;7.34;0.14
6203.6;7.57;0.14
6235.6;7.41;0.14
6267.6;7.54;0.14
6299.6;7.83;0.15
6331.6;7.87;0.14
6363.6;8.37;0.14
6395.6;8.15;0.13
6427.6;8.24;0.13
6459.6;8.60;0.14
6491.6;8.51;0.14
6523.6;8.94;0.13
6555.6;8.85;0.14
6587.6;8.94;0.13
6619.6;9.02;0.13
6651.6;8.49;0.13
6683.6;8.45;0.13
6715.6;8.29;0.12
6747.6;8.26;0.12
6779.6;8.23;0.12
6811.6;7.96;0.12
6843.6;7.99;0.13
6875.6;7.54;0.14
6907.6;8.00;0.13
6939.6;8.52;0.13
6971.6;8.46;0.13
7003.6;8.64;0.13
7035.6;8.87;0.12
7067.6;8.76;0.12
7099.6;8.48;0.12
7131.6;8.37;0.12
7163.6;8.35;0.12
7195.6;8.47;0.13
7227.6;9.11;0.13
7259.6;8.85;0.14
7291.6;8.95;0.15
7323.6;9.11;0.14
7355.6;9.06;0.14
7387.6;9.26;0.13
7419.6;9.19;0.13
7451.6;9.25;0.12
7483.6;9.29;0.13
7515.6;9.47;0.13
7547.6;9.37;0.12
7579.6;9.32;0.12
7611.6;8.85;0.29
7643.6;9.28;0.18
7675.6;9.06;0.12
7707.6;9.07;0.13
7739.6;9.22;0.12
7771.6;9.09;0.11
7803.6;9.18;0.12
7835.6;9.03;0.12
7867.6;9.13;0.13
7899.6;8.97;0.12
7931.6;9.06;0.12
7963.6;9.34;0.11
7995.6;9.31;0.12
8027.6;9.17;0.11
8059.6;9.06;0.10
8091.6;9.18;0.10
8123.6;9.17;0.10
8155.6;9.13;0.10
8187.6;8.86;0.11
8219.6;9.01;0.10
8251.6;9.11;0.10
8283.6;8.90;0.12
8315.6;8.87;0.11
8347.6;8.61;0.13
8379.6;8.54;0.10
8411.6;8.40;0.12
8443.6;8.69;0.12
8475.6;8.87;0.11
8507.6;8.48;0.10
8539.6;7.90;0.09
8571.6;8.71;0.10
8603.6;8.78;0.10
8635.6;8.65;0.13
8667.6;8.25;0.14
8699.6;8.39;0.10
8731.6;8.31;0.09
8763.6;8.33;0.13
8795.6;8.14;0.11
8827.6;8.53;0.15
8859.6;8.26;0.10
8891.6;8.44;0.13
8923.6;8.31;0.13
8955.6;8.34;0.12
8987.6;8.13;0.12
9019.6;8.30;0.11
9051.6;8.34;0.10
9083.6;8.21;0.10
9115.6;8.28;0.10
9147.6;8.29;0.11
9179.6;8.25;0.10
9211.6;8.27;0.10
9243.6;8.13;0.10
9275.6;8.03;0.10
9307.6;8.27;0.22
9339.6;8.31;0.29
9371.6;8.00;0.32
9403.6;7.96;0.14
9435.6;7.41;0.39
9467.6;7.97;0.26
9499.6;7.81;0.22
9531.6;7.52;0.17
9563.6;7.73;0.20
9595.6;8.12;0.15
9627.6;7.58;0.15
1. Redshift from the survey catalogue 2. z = 0.000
